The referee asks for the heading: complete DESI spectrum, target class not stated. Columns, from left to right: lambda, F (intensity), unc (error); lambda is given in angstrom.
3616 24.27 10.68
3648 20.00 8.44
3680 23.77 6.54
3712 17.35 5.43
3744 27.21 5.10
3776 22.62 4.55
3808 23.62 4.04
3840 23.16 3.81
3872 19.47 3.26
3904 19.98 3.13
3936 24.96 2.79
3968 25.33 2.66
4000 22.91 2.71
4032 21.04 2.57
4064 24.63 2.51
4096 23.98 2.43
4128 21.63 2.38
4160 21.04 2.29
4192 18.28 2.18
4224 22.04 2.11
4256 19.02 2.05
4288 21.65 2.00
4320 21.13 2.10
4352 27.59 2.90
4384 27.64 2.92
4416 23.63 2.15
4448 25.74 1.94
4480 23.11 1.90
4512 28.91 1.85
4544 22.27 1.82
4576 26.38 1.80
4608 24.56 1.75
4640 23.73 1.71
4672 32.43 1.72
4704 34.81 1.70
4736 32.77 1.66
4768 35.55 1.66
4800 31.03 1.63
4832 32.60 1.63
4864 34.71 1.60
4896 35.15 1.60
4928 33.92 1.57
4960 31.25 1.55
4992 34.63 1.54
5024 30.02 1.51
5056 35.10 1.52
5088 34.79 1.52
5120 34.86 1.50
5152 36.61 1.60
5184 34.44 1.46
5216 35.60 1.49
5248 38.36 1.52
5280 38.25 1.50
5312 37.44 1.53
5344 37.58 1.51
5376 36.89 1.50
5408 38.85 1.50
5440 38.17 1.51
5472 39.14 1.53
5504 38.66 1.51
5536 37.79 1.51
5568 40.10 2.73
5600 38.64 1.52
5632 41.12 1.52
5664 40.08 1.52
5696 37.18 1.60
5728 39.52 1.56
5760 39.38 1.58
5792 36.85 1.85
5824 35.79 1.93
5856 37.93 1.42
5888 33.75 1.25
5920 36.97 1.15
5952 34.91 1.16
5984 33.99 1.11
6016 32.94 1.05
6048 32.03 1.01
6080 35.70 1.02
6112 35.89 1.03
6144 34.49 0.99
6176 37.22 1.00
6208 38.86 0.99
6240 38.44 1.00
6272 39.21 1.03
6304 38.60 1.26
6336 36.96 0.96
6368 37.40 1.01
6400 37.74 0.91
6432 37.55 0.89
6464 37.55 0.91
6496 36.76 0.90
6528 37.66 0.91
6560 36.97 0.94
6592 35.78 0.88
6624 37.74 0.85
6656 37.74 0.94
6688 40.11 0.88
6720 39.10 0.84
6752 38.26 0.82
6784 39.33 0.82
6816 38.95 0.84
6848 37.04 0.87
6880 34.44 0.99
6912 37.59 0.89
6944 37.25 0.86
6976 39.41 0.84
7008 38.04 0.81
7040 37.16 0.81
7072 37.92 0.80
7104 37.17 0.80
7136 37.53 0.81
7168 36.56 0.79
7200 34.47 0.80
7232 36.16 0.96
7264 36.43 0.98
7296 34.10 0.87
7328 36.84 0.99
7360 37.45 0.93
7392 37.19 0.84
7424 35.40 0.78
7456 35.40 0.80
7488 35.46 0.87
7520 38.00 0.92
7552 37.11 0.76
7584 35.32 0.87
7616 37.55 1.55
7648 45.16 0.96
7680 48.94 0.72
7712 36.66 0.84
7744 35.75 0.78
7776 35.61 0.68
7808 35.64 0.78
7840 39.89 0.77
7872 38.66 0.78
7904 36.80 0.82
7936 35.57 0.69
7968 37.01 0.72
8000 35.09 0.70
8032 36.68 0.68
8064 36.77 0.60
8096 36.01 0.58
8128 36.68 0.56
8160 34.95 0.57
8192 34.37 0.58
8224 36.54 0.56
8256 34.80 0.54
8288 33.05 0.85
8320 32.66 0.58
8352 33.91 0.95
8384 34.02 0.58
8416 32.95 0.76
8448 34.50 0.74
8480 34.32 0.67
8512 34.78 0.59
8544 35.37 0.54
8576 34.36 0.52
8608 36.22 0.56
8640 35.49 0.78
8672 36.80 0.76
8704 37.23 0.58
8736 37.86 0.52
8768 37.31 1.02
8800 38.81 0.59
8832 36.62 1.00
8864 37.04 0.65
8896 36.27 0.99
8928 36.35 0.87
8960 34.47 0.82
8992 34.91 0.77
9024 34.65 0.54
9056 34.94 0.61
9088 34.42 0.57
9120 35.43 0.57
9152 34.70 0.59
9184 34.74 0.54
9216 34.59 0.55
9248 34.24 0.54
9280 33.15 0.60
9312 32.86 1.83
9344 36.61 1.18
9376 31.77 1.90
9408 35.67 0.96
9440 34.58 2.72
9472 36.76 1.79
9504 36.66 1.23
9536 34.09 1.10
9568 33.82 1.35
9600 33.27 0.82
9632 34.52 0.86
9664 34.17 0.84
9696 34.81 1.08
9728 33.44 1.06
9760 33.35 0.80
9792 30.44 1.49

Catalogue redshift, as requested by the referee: 0.168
